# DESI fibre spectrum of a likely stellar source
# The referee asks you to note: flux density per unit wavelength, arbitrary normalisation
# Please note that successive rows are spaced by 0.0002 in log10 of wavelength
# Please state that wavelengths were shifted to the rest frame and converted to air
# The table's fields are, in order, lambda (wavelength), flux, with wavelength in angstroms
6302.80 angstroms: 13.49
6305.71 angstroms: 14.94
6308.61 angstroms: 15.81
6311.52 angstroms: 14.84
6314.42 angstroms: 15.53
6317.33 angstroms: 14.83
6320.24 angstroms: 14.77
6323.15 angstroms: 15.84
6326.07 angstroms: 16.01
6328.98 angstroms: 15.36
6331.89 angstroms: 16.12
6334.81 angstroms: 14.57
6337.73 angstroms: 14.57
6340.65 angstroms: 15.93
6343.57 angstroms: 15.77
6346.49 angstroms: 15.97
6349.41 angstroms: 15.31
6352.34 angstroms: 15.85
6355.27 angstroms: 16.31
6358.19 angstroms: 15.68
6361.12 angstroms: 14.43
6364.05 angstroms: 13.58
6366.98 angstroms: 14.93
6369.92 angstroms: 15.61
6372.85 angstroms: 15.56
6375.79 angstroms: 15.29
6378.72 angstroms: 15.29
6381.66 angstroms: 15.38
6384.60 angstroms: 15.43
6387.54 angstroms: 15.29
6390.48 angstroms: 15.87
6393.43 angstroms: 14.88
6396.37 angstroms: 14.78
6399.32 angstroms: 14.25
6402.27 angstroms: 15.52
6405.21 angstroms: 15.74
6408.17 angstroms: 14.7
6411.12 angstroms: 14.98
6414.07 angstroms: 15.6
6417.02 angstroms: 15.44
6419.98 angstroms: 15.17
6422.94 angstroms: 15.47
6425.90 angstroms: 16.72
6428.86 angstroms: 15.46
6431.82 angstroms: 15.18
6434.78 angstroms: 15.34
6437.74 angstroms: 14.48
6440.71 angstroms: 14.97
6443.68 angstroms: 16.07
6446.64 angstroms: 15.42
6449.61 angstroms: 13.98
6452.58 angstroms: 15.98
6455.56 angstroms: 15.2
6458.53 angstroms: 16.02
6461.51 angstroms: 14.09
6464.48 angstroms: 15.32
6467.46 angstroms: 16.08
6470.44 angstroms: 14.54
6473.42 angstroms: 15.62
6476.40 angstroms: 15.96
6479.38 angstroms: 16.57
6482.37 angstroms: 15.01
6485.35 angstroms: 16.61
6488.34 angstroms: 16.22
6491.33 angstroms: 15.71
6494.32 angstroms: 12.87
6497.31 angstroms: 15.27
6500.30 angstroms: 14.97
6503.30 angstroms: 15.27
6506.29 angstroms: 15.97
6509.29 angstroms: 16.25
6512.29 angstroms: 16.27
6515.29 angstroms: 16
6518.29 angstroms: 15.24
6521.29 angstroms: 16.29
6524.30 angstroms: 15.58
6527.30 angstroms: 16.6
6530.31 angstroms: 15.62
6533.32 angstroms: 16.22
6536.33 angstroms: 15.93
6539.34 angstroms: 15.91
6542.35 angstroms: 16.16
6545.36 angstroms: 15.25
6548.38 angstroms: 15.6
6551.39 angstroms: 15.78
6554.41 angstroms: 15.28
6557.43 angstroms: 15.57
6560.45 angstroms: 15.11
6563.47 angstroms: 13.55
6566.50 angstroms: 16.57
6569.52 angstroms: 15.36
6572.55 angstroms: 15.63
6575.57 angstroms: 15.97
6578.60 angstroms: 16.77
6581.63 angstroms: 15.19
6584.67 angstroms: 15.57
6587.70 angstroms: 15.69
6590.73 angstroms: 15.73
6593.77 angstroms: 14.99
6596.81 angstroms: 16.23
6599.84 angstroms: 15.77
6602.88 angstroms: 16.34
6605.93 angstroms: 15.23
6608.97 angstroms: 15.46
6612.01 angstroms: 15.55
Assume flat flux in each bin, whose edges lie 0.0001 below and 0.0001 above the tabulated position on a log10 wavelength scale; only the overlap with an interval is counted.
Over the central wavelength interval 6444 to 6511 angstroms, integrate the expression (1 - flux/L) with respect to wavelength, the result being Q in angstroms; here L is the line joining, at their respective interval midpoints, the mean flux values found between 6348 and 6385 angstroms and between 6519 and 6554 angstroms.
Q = 1.0 angstroms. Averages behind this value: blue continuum 15.3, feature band 15.4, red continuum 15.9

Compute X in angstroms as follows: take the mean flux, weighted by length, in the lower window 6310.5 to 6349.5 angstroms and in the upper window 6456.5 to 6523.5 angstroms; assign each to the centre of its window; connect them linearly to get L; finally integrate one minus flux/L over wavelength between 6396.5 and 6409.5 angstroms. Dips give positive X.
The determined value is 0.4 angstroms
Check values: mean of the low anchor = 15.4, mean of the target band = 15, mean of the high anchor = 15.6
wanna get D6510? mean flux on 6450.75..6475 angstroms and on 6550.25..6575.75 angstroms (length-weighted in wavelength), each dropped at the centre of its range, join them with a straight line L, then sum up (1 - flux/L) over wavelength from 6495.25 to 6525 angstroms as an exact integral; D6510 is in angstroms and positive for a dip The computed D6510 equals -0.6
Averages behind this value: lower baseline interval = 15.3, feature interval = 15.7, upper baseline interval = 15.4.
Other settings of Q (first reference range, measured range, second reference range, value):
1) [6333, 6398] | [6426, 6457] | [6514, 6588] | 0.4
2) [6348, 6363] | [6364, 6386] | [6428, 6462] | 0.2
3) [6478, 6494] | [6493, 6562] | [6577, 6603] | 0.7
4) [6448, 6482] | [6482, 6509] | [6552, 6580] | 0.1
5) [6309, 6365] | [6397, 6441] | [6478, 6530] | 0.7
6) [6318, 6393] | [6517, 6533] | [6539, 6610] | -0.4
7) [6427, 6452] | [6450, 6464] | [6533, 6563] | 0.0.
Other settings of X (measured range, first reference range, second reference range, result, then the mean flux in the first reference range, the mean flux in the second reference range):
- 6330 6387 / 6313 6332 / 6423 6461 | 0.3 angstroms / 15.5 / 15.4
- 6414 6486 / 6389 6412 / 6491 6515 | -1.1 angstroms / 15.1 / 15.3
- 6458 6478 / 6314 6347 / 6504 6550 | 0.5 angstroms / 15.4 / 15.9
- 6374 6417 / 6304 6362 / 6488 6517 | 0.6 angstroms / 15.4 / 15.4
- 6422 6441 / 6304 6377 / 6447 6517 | 0.0 angstroms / 15.3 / 15.5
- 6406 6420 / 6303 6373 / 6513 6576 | 0.2 angstroms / 15.3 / 15.7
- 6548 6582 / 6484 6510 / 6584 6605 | 0.2 angstroms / 15.4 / 15.8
